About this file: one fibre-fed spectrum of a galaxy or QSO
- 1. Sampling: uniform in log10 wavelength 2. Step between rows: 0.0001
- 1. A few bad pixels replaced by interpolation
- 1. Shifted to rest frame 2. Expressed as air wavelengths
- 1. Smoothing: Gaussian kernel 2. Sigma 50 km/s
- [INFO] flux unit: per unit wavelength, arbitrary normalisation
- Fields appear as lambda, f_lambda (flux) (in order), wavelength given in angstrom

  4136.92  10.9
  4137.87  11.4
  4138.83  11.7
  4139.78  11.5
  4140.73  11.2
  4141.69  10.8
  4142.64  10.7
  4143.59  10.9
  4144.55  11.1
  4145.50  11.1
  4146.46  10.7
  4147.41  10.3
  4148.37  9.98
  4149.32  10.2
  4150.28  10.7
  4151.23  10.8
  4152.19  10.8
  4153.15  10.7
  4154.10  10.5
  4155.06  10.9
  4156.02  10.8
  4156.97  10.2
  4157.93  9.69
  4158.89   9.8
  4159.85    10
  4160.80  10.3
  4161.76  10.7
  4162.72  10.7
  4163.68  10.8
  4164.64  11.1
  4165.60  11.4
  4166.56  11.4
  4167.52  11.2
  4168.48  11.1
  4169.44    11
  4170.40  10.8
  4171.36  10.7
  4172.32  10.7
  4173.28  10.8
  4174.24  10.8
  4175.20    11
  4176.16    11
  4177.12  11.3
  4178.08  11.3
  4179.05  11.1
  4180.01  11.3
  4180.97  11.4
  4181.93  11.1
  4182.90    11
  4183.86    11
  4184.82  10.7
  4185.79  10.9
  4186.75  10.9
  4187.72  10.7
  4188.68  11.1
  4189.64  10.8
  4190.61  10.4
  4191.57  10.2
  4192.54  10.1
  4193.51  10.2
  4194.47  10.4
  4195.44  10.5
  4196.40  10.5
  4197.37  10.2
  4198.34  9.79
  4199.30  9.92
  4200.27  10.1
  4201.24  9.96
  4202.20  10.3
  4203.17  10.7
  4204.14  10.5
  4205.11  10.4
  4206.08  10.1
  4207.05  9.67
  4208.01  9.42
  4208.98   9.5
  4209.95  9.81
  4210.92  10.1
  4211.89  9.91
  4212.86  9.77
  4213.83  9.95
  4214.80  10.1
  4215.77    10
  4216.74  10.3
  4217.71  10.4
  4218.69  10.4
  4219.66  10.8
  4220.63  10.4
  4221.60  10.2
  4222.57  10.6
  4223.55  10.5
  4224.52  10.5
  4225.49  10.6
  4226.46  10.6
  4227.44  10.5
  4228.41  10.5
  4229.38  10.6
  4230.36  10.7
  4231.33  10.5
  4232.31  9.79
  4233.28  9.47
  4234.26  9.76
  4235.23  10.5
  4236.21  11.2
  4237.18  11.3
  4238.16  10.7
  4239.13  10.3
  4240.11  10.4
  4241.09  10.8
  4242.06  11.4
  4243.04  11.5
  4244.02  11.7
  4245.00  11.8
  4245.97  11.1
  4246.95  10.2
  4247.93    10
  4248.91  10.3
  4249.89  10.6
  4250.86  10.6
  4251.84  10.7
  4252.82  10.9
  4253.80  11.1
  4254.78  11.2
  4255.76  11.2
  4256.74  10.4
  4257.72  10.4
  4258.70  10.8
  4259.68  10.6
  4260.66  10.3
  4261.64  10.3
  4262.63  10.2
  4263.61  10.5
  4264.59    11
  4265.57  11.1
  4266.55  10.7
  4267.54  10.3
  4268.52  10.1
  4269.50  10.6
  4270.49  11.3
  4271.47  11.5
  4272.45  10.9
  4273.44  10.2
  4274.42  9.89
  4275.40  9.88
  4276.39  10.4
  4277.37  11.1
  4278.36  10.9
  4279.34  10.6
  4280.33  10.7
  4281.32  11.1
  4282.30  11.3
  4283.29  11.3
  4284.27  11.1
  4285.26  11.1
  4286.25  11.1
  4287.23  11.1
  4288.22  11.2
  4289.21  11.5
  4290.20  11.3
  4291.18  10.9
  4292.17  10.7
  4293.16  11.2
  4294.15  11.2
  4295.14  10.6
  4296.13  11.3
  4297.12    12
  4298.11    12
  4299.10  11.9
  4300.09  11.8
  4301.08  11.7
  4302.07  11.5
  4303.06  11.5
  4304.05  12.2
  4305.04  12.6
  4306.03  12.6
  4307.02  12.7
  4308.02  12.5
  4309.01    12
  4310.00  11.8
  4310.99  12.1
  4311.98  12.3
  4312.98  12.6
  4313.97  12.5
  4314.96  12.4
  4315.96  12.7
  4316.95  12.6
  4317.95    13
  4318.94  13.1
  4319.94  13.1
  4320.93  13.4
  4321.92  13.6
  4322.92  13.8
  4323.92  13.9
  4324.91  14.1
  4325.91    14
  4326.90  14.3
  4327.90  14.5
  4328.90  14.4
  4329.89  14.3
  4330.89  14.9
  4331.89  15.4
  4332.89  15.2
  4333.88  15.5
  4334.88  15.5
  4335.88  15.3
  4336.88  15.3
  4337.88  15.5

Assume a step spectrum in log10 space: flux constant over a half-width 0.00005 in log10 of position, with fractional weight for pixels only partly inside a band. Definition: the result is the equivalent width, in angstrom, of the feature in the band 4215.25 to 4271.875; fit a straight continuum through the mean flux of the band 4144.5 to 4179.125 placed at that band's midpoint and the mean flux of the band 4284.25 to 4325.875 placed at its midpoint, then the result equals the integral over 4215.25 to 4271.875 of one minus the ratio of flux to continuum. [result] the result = 4.4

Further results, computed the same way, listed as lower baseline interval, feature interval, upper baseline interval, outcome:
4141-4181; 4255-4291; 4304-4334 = 5.20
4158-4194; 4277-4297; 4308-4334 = 2.75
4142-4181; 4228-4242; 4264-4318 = 0.80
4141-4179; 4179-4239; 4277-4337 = 4.90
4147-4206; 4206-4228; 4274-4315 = 1.51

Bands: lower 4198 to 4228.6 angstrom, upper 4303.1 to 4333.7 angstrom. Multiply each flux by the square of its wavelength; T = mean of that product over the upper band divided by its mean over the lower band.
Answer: 1.4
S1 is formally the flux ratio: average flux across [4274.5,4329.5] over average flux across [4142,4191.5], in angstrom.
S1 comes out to 1.1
